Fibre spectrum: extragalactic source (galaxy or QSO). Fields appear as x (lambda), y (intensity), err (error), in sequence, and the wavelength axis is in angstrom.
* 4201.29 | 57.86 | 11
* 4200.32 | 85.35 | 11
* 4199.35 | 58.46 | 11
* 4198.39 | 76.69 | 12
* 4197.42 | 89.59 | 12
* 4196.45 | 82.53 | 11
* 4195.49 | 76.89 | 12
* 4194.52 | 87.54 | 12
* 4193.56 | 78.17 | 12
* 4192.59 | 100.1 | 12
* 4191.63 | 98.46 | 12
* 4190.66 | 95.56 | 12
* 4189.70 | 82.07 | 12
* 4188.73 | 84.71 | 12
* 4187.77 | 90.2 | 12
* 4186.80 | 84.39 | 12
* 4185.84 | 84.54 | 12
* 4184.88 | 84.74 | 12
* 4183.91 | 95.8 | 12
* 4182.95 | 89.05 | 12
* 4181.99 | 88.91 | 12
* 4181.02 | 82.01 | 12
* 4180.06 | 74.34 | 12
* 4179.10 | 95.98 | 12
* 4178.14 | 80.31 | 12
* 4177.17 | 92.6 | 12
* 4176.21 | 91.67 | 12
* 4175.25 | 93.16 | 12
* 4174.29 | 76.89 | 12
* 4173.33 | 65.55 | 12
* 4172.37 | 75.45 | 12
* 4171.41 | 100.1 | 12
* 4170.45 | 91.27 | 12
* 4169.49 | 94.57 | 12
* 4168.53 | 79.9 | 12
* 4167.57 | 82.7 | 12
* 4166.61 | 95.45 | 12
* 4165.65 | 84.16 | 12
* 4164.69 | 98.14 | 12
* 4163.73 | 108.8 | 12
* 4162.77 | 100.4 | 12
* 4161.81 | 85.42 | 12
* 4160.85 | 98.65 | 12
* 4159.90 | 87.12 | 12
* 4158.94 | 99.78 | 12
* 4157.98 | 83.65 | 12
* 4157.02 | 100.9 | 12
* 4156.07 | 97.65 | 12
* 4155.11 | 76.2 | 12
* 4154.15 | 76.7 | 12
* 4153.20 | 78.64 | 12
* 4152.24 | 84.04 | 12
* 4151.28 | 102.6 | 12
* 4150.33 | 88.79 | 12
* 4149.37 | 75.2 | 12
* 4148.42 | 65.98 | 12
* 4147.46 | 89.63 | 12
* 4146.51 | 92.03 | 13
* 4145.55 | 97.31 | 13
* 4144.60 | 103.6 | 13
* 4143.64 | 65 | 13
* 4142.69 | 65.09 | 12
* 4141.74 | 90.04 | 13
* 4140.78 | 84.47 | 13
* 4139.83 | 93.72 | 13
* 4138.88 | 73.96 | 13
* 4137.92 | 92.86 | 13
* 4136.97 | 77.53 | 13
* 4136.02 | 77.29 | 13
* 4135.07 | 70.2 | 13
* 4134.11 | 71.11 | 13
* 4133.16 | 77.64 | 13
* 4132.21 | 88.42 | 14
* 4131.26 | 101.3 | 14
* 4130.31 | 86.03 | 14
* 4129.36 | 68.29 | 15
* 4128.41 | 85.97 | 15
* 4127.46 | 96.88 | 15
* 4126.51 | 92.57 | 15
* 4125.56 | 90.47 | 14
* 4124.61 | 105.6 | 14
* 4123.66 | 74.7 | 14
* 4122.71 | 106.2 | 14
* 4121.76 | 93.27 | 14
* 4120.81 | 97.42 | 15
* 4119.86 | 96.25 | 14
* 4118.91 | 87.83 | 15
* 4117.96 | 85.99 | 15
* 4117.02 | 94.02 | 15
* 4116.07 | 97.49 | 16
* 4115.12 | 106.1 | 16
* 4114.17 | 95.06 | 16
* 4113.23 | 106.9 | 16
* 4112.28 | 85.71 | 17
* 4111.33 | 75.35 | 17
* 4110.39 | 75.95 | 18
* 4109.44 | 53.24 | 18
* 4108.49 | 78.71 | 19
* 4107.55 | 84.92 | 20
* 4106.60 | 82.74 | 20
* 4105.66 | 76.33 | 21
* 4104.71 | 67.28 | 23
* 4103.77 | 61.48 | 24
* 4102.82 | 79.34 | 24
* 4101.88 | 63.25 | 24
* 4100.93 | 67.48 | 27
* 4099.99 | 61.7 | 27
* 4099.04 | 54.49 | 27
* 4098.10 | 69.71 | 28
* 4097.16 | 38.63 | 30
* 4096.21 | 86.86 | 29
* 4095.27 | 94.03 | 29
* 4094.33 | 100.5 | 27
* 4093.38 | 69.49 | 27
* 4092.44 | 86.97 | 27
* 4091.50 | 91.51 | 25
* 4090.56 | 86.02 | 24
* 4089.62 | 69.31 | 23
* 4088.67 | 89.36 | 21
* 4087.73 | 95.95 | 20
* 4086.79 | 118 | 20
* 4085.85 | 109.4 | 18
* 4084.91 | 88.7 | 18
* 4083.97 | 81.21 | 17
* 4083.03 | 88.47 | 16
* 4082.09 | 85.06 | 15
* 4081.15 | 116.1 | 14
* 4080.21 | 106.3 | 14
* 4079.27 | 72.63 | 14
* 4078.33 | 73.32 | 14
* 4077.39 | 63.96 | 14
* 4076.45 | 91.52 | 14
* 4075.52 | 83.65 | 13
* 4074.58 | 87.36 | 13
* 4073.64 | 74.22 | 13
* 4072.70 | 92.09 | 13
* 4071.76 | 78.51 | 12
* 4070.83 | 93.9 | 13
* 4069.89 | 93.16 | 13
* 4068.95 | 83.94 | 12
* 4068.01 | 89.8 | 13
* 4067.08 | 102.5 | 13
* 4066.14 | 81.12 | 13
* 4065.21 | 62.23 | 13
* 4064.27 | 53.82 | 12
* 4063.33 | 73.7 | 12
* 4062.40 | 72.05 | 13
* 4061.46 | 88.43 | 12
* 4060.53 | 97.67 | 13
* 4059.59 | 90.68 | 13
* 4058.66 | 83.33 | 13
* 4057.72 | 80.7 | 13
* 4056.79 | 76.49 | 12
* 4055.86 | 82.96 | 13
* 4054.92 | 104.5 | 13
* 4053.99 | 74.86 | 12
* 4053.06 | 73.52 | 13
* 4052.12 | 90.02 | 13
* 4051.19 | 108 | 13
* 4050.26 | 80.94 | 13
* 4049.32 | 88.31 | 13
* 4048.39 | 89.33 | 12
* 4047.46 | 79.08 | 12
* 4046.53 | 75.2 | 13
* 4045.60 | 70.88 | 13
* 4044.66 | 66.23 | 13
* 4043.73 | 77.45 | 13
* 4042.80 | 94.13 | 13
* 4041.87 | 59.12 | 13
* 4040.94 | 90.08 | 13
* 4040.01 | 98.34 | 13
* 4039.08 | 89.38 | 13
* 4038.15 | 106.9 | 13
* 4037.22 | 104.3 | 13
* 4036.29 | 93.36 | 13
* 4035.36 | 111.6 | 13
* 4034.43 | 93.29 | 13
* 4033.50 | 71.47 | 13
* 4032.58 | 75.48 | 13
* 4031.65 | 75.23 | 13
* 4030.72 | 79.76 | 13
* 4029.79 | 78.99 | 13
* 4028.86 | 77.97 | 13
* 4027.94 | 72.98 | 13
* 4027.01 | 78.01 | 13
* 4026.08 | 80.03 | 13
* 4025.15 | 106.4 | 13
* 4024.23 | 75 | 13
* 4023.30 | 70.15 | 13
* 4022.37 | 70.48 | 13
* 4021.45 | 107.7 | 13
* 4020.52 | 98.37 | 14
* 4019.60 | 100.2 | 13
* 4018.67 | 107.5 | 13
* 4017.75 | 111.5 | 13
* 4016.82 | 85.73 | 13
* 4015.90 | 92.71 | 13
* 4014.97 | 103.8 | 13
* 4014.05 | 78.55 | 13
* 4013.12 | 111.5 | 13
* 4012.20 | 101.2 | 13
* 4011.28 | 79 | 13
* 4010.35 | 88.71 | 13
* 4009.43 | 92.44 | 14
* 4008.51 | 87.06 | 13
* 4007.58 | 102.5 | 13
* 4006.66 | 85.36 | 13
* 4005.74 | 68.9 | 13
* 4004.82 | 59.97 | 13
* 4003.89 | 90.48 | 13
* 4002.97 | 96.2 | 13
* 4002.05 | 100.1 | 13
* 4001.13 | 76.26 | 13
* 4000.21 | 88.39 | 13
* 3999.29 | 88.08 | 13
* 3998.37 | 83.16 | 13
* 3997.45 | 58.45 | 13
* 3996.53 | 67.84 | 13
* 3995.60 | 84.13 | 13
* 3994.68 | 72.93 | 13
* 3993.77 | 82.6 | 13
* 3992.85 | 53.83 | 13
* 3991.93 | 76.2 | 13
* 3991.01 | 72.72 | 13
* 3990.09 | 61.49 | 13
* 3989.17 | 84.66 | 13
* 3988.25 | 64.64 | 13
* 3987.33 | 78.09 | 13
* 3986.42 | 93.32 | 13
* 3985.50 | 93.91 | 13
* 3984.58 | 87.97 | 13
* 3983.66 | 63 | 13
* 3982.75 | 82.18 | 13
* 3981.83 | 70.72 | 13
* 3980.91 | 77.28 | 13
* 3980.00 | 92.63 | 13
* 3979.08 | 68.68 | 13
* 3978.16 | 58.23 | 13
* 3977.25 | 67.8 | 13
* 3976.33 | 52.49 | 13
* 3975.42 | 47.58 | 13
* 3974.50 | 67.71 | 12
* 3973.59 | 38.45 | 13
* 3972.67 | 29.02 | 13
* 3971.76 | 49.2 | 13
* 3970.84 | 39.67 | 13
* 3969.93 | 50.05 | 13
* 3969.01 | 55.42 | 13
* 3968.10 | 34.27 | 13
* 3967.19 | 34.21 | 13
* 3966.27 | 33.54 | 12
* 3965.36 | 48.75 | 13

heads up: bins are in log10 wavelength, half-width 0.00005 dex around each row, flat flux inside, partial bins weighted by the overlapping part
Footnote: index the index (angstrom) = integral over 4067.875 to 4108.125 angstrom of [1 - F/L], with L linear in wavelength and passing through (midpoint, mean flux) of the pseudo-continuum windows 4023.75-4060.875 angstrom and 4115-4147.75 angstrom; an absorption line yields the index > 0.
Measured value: 1.8 angstrom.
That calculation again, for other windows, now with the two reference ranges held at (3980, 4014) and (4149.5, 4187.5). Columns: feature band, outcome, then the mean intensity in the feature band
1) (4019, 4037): -0.62 angstrom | 85.5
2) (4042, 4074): 0.40 angstrom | 82.8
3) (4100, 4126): 0.53 angstrom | 84.4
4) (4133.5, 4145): 0.92 angstrom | 80.2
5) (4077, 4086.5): -0.50 angstrom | 89.3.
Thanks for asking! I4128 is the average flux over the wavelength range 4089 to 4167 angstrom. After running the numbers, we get 84.5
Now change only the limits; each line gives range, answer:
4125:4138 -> 84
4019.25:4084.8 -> 84.8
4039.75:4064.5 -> 82.3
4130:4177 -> 86.5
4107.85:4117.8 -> 86.9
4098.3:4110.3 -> 69.4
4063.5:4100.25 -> 83.8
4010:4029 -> 90.6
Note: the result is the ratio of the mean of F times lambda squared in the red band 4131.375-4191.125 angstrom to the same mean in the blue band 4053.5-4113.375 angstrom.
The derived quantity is 1.1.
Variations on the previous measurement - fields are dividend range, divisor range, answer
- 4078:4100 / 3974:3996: 1.23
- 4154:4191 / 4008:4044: 1.07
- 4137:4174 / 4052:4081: 1.10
